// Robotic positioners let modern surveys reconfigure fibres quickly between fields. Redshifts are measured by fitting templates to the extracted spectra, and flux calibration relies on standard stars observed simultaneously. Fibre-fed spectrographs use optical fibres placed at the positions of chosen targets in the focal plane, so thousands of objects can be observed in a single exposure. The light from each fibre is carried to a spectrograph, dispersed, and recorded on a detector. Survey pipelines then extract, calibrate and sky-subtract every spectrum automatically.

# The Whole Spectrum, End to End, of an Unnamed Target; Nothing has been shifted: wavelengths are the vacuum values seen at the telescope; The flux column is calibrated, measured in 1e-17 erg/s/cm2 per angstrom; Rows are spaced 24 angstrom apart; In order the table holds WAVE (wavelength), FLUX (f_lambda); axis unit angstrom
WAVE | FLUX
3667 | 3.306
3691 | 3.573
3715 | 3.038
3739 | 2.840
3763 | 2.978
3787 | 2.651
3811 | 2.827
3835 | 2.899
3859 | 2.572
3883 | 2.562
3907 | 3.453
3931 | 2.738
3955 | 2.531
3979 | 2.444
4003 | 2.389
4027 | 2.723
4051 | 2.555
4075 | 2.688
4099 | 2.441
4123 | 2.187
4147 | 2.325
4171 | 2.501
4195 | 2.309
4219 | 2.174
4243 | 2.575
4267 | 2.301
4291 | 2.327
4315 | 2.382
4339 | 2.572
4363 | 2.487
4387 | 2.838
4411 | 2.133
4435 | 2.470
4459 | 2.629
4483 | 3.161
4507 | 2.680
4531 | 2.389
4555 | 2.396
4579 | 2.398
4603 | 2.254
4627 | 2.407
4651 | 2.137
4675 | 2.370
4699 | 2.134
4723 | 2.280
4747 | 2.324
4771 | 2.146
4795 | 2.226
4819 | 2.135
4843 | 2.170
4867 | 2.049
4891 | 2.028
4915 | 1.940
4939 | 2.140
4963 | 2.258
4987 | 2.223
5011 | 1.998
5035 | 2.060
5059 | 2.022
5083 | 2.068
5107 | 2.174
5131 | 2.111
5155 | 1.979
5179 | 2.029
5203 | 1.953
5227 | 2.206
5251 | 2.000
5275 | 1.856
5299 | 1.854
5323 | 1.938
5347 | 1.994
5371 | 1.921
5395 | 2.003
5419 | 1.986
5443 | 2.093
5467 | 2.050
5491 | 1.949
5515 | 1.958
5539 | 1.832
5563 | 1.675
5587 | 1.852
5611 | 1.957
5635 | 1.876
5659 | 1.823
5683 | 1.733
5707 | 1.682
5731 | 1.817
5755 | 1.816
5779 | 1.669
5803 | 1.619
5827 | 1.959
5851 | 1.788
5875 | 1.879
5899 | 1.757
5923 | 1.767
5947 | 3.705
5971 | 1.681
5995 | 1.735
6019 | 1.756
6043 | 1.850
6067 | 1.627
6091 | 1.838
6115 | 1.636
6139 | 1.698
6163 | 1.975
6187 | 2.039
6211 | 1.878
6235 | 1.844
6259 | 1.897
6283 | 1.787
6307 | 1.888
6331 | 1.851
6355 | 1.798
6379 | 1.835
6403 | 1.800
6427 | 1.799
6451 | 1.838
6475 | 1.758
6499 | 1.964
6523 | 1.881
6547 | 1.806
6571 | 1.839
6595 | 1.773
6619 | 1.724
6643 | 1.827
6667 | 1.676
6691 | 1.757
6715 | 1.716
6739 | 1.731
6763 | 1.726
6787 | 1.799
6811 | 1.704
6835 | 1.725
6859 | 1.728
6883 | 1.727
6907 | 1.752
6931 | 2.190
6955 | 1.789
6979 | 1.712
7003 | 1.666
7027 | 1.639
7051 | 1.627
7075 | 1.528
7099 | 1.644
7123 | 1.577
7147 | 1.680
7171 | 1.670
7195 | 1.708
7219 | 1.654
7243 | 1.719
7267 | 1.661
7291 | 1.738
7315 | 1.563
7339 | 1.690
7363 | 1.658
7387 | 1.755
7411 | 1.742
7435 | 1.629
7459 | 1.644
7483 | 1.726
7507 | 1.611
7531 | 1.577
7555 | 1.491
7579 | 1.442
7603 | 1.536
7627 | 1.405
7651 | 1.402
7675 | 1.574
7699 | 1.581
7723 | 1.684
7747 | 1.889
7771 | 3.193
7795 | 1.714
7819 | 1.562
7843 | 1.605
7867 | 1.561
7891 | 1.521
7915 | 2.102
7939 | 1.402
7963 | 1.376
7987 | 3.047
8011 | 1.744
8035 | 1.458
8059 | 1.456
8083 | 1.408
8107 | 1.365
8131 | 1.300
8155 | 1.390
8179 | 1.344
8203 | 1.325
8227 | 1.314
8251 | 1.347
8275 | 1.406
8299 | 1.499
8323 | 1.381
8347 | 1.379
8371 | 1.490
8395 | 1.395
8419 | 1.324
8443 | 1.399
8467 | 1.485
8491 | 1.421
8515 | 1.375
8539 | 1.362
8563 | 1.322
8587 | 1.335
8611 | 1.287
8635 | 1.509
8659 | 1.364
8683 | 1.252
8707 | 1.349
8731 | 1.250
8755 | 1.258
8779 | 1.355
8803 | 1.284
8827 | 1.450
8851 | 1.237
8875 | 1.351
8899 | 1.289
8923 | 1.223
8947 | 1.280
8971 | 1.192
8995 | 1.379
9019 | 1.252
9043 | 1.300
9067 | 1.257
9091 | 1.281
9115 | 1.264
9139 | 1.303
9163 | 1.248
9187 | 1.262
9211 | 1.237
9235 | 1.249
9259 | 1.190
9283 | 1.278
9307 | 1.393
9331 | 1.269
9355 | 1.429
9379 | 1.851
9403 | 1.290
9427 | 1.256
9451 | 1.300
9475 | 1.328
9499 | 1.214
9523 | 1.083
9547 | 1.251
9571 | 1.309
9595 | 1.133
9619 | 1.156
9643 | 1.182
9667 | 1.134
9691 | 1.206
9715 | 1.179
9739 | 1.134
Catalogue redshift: 0.60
